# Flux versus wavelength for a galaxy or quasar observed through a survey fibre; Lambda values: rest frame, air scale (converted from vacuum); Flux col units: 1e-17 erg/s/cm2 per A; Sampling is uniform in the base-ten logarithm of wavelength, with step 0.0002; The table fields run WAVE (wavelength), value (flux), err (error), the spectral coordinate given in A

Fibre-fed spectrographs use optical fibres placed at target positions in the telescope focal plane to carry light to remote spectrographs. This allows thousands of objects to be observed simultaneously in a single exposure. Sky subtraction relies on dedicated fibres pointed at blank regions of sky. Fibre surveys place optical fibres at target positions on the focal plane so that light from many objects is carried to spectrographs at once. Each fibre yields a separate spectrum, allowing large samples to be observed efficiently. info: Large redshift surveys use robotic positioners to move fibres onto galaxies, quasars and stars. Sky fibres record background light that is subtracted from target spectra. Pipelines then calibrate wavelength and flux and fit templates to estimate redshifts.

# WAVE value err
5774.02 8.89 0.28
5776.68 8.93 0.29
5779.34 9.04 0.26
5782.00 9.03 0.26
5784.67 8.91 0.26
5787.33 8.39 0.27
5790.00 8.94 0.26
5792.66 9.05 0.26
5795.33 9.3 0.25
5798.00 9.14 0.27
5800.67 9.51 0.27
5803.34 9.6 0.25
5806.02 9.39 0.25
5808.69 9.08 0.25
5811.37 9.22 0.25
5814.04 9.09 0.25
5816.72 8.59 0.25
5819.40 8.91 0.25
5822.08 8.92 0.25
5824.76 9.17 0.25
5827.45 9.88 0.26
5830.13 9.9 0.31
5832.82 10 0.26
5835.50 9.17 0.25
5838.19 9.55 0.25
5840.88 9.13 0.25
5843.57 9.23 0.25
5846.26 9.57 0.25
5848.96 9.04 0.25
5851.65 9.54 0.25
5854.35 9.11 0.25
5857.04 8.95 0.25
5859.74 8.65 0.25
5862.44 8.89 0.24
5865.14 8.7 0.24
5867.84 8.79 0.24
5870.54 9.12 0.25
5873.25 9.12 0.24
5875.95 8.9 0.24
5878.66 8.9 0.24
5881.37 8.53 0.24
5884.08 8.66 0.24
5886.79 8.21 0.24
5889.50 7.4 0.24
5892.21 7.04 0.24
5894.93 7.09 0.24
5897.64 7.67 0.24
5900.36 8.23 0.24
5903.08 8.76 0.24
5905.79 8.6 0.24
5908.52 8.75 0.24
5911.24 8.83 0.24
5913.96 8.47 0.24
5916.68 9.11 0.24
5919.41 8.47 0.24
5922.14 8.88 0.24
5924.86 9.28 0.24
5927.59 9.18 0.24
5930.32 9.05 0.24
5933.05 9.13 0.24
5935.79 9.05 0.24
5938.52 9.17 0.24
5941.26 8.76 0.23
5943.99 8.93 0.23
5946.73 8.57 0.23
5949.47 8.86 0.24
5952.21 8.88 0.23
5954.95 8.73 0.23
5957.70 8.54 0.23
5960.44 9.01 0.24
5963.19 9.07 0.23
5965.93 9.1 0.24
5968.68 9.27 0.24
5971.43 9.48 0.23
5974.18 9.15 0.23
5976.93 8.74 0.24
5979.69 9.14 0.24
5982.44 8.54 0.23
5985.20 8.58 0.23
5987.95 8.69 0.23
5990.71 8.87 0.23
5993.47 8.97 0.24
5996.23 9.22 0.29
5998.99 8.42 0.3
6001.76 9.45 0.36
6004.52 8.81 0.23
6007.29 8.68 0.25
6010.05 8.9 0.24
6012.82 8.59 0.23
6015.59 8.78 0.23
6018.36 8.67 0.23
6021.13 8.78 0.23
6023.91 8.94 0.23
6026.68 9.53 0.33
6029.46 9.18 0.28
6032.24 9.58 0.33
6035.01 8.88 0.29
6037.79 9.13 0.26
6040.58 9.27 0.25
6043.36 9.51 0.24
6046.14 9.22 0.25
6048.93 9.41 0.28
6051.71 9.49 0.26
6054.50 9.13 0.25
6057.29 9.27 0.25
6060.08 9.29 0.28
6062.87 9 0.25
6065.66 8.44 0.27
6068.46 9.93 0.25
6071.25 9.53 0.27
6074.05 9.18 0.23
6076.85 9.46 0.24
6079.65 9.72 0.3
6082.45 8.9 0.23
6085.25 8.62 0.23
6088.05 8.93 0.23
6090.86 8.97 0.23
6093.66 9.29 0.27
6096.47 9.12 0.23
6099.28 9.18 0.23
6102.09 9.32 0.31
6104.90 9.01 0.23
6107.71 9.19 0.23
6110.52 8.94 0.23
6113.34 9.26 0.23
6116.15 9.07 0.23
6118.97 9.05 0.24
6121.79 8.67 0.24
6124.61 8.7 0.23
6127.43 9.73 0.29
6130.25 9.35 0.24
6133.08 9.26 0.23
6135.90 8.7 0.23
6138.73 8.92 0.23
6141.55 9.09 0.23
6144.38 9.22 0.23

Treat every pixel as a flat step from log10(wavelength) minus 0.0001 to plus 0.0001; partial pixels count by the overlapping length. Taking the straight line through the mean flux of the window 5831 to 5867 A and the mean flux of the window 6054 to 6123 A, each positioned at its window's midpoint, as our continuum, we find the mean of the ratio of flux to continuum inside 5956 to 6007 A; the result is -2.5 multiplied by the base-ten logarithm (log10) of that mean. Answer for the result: 0.03 mag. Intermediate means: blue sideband 9.2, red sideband 9.14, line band 8.94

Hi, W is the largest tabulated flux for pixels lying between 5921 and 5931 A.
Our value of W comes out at 9.28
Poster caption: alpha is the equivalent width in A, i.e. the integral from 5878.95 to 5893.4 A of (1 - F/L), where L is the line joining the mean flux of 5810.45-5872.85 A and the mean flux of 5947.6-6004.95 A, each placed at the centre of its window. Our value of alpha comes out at 1.7 A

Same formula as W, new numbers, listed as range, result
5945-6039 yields 9.58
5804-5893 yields 10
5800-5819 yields 9.6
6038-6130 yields 9.93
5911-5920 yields 9.11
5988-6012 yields 9.45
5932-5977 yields 9.48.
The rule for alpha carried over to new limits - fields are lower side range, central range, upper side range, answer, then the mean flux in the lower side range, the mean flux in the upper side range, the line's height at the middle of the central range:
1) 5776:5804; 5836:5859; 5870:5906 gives -1.7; 9.07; 8.27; 8.6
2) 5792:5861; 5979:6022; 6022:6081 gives 2.2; 9.26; 9.28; 9.28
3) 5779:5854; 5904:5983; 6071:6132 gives 2.2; 9.23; 9.14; 9.19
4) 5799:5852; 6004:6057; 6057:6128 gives 0.5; 9.32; 9.14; 9.18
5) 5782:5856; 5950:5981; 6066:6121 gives 0.7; 9.23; 9.17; 9.2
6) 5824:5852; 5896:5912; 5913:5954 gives 1.2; 9.47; 8.92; 9.09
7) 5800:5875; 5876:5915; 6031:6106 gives 4.1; 9.2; 9.21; 9.21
